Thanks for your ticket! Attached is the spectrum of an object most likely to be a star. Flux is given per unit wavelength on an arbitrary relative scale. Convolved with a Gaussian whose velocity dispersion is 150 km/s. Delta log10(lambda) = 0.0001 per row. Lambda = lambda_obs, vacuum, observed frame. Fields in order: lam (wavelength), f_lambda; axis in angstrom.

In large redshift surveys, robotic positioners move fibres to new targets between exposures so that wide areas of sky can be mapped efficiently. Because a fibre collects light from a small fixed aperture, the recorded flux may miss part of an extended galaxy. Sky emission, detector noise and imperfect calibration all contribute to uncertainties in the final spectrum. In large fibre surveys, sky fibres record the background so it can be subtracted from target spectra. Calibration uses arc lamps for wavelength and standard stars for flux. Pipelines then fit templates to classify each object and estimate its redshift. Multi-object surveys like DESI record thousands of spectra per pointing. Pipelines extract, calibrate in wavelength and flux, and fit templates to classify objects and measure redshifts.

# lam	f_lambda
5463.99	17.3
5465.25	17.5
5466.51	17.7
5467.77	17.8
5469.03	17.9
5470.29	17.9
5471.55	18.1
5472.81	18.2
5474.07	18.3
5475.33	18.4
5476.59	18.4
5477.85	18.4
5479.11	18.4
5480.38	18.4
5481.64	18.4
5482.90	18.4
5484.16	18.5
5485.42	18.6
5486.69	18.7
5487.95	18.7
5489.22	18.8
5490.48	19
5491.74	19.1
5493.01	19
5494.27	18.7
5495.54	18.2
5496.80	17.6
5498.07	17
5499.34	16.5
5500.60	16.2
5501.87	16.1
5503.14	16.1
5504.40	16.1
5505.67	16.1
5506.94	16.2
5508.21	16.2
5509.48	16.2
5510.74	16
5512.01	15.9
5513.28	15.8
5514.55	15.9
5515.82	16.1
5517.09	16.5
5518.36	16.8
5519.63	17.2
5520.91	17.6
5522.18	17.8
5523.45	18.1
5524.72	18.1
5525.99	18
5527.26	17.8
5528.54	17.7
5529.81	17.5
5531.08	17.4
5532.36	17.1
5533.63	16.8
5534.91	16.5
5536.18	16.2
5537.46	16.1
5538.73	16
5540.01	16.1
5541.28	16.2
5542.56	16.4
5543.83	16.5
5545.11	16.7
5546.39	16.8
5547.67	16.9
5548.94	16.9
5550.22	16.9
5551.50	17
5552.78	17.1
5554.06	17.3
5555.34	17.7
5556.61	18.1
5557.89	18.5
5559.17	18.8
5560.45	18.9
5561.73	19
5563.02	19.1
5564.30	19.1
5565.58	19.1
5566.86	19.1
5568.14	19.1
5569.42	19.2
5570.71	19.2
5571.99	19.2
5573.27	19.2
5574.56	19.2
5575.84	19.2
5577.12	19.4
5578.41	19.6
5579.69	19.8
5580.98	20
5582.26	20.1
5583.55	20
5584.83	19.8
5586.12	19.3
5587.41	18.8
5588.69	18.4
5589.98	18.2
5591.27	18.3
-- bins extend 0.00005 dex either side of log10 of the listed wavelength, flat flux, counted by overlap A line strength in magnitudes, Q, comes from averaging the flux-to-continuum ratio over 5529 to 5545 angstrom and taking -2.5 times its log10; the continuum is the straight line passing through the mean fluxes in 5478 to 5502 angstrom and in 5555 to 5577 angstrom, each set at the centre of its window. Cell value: 0.128 mag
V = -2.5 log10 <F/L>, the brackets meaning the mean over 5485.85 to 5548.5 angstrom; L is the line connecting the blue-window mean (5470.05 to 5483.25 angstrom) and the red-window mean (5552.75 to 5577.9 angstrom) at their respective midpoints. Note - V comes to 0.09 mag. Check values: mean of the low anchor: 18.3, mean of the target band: 17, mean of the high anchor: 18.8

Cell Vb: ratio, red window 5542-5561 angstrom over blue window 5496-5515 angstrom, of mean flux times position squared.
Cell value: 1.08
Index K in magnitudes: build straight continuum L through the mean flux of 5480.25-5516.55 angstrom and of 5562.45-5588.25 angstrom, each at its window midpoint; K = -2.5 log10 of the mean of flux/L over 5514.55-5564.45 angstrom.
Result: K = 0.07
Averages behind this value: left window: 17.3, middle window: 17.3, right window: 19.4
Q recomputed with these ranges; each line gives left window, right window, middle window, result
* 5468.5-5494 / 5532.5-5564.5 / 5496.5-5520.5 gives 0.10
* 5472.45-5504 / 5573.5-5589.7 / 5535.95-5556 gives 0.14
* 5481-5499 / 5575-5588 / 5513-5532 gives 0.10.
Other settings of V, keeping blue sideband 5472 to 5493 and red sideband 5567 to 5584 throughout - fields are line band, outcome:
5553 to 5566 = 0.046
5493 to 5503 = 0.088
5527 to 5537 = 0.119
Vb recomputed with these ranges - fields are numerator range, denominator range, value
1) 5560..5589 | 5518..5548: 1.15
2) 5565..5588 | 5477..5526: 1.15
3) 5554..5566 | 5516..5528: 1.08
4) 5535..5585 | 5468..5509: 1.05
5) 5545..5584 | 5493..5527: 1.13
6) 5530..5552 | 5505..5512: 1.04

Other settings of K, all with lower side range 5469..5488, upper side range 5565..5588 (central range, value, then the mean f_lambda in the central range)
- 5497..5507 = 0.14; 16.3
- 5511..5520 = 0.15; 16.3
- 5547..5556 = 0.12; 17.1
